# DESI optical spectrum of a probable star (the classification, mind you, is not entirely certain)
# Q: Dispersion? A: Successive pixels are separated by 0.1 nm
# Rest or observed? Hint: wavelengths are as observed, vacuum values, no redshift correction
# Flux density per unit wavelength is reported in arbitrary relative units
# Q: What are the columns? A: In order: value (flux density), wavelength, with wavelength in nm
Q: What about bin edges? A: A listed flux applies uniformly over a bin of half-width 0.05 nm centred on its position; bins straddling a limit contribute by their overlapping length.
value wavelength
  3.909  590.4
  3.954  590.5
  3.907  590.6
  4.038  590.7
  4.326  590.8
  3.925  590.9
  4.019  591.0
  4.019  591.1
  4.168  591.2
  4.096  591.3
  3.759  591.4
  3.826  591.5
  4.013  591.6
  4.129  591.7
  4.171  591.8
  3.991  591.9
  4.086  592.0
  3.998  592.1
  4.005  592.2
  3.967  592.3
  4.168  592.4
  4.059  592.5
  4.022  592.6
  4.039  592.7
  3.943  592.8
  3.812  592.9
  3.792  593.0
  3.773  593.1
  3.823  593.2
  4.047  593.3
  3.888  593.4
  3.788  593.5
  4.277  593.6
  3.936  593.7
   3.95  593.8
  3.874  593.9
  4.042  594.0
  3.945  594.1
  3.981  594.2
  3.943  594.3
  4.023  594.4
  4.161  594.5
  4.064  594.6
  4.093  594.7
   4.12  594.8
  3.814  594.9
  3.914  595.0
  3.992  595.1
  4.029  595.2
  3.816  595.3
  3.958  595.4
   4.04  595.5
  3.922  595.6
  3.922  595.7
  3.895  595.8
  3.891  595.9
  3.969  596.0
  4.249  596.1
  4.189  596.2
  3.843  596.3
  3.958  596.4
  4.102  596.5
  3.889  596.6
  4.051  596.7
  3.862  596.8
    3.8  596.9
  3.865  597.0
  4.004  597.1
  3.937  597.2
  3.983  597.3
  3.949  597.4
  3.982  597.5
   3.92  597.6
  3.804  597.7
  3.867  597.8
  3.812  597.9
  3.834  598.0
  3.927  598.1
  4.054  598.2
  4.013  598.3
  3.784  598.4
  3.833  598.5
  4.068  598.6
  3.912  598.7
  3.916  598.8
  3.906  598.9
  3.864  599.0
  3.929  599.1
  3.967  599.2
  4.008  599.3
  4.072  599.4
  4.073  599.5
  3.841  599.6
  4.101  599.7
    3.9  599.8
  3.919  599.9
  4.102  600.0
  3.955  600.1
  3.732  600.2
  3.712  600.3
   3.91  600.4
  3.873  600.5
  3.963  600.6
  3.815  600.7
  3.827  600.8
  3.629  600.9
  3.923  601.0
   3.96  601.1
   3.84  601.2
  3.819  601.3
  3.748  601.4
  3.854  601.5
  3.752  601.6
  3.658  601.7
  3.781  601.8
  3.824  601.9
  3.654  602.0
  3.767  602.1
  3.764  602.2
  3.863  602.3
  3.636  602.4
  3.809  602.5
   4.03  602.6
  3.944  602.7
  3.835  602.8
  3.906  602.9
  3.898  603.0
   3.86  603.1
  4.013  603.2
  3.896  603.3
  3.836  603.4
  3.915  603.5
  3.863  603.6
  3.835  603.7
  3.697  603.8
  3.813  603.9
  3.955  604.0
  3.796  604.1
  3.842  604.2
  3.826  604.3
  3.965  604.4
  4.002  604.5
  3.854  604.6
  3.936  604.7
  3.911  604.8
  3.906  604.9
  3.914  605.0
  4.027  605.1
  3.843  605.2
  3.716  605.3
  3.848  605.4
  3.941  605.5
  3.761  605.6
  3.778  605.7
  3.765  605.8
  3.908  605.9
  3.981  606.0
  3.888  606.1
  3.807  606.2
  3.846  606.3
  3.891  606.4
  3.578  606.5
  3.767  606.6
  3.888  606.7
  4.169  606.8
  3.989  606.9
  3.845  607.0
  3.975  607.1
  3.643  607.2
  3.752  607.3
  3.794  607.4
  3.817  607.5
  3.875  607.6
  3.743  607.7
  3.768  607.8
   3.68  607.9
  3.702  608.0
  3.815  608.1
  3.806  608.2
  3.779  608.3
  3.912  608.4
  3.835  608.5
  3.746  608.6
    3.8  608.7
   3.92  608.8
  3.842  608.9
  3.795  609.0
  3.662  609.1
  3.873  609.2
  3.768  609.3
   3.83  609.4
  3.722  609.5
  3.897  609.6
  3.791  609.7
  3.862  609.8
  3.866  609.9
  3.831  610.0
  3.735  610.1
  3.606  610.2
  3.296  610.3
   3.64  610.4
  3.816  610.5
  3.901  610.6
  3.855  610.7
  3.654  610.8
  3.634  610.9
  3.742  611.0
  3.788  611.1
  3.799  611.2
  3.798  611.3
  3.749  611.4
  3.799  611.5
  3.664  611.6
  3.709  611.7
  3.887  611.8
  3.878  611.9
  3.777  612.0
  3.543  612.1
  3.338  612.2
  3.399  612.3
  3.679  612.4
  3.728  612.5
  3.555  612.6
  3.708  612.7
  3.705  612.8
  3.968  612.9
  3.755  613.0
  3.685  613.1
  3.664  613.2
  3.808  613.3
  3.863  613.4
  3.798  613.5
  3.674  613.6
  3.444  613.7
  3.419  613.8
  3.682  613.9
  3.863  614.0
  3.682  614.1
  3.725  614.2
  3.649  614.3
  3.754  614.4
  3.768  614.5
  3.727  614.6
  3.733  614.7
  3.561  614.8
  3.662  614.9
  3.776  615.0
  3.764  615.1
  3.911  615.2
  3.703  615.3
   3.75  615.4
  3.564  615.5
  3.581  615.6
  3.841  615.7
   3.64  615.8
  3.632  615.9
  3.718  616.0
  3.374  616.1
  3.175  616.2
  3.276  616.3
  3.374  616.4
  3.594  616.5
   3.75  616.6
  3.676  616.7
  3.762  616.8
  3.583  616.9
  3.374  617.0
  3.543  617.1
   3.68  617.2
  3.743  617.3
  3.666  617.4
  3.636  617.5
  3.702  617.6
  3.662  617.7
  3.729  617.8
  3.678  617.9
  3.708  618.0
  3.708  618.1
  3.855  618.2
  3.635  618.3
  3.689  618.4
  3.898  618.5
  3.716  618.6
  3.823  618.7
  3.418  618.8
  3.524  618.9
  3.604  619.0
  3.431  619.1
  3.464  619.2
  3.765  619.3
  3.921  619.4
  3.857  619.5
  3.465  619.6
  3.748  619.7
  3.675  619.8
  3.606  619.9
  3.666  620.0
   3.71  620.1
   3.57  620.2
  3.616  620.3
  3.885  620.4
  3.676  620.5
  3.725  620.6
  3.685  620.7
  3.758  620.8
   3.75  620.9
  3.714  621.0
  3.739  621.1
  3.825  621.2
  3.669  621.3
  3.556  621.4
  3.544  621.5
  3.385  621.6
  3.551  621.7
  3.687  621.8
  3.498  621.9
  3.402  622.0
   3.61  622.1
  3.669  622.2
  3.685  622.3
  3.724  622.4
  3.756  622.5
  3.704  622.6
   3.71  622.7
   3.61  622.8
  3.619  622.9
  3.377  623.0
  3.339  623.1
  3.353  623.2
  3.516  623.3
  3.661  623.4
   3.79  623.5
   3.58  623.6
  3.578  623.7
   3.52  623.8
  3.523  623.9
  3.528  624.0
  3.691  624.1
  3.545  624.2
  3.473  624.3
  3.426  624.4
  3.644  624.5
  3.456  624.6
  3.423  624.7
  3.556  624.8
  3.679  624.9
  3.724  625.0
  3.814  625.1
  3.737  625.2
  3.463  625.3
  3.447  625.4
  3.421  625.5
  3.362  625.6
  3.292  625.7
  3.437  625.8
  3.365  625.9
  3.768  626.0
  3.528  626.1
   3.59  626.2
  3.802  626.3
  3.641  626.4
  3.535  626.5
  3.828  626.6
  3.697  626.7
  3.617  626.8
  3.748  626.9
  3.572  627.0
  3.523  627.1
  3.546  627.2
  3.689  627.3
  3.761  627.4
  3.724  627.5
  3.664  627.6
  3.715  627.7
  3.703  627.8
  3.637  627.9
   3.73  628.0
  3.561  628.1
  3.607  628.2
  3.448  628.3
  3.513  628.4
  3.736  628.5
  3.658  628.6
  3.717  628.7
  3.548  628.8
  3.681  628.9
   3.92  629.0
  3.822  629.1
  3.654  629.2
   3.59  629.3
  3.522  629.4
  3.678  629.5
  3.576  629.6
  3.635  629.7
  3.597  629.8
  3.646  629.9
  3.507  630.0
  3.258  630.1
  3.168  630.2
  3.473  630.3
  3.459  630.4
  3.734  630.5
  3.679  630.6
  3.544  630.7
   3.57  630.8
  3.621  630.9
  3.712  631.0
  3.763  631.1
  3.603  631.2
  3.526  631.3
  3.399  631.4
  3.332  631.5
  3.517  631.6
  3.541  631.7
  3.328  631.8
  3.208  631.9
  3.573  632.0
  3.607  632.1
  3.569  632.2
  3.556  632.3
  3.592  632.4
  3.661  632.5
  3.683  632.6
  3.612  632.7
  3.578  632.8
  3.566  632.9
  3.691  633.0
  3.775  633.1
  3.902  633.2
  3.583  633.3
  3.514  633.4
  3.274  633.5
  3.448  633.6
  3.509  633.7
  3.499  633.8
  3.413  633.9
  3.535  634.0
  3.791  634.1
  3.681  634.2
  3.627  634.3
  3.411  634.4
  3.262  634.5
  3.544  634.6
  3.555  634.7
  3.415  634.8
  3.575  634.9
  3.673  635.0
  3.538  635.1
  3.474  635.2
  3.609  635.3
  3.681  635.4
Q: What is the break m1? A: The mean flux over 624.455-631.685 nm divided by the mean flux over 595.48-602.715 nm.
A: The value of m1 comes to 0.92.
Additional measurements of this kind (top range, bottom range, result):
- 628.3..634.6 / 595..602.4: 0.91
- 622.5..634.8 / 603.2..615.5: 0.95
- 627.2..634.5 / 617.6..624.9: 0.99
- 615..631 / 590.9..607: 0.92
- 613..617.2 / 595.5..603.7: 0.94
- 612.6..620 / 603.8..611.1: 0.96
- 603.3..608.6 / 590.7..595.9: 0.96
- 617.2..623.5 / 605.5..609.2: 0.96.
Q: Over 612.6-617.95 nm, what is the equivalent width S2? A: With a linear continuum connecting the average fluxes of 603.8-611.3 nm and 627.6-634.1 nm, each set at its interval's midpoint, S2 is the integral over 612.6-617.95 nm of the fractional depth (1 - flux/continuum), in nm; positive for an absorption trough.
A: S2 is 0.11 nm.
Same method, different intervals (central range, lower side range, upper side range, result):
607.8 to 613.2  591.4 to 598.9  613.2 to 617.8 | -0.03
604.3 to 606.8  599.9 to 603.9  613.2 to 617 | -0.05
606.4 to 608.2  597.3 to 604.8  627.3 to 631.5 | 0.00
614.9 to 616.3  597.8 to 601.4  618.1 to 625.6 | 0.02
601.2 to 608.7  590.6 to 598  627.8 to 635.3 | 0.04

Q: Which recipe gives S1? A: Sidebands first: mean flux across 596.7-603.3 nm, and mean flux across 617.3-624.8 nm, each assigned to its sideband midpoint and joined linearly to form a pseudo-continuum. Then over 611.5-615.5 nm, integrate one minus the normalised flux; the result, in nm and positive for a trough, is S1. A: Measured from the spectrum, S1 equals 0.02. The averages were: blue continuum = 3.88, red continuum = 3.63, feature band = 3.7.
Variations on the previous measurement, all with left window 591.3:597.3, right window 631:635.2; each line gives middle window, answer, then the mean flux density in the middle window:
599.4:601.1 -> 0.004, 3.9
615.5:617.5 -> 0.081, 3.58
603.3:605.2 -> -0.008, 3.88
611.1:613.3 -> 0.040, 3.71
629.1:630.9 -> 0.013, 3.56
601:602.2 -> 0.032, 3.79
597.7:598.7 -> 0.007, 3.9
